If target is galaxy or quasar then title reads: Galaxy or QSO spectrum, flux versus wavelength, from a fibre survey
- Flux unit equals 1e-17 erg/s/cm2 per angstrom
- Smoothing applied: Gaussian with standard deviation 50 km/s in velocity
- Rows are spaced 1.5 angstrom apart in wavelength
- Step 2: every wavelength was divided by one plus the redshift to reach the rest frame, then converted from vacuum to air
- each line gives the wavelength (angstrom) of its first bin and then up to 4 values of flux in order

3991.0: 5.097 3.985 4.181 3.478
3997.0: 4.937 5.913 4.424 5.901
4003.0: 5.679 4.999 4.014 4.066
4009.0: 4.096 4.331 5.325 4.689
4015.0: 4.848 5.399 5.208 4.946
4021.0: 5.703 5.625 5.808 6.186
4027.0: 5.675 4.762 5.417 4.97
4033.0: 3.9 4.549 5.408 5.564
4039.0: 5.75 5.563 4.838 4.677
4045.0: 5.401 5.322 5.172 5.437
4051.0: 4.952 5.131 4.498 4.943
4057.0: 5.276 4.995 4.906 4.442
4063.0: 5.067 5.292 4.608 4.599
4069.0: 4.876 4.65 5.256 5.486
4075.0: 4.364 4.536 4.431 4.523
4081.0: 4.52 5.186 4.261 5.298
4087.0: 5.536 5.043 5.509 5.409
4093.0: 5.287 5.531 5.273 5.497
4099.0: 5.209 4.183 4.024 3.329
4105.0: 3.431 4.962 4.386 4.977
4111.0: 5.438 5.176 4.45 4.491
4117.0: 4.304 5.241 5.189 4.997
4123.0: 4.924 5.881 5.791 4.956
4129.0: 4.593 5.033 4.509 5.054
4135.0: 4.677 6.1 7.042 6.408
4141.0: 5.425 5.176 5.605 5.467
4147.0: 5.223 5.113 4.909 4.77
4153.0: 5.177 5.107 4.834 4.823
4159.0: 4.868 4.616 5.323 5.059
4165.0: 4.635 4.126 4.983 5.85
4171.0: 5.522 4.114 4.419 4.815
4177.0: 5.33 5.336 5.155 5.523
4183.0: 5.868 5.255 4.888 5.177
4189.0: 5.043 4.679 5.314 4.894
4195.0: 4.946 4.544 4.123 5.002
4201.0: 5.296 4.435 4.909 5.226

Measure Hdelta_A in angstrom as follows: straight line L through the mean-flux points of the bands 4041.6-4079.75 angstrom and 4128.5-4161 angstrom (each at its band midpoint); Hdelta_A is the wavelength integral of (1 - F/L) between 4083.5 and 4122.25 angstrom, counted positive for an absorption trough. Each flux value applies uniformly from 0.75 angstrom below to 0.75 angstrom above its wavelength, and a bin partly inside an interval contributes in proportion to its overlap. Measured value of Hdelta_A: 1.5 angstrom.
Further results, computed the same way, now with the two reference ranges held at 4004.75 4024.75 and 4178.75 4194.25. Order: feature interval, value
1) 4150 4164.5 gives 0.55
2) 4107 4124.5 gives 0.57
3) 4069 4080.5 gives 0.61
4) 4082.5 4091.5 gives -0.22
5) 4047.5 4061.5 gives -0.03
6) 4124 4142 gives -1.20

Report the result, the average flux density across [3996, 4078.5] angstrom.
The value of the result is 5.03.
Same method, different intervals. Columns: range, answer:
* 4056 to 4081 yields 4.82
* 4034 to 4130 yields 4.95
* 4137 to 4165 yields 5.26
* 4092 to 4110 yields 4.68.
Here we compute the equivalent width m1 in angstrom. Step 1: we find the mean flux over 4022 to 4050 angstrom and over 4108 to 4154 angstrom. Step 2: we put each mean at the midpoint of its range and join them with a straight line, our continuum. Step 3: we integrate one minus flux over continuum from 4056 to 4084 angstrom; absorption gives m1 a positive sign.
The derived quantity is 2.2 angstrom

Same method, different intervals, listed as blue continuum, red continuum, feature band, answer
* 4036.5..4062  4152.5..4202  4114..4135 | 0.3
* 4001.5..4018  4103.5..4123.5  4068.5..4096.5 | -1.5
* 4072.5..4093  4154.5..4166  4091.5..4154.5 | -1.9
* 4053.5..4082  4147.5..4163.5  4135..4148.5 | -2.1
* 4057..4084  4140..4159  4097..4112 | 1.2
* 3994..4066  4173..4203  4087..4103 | -0.2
